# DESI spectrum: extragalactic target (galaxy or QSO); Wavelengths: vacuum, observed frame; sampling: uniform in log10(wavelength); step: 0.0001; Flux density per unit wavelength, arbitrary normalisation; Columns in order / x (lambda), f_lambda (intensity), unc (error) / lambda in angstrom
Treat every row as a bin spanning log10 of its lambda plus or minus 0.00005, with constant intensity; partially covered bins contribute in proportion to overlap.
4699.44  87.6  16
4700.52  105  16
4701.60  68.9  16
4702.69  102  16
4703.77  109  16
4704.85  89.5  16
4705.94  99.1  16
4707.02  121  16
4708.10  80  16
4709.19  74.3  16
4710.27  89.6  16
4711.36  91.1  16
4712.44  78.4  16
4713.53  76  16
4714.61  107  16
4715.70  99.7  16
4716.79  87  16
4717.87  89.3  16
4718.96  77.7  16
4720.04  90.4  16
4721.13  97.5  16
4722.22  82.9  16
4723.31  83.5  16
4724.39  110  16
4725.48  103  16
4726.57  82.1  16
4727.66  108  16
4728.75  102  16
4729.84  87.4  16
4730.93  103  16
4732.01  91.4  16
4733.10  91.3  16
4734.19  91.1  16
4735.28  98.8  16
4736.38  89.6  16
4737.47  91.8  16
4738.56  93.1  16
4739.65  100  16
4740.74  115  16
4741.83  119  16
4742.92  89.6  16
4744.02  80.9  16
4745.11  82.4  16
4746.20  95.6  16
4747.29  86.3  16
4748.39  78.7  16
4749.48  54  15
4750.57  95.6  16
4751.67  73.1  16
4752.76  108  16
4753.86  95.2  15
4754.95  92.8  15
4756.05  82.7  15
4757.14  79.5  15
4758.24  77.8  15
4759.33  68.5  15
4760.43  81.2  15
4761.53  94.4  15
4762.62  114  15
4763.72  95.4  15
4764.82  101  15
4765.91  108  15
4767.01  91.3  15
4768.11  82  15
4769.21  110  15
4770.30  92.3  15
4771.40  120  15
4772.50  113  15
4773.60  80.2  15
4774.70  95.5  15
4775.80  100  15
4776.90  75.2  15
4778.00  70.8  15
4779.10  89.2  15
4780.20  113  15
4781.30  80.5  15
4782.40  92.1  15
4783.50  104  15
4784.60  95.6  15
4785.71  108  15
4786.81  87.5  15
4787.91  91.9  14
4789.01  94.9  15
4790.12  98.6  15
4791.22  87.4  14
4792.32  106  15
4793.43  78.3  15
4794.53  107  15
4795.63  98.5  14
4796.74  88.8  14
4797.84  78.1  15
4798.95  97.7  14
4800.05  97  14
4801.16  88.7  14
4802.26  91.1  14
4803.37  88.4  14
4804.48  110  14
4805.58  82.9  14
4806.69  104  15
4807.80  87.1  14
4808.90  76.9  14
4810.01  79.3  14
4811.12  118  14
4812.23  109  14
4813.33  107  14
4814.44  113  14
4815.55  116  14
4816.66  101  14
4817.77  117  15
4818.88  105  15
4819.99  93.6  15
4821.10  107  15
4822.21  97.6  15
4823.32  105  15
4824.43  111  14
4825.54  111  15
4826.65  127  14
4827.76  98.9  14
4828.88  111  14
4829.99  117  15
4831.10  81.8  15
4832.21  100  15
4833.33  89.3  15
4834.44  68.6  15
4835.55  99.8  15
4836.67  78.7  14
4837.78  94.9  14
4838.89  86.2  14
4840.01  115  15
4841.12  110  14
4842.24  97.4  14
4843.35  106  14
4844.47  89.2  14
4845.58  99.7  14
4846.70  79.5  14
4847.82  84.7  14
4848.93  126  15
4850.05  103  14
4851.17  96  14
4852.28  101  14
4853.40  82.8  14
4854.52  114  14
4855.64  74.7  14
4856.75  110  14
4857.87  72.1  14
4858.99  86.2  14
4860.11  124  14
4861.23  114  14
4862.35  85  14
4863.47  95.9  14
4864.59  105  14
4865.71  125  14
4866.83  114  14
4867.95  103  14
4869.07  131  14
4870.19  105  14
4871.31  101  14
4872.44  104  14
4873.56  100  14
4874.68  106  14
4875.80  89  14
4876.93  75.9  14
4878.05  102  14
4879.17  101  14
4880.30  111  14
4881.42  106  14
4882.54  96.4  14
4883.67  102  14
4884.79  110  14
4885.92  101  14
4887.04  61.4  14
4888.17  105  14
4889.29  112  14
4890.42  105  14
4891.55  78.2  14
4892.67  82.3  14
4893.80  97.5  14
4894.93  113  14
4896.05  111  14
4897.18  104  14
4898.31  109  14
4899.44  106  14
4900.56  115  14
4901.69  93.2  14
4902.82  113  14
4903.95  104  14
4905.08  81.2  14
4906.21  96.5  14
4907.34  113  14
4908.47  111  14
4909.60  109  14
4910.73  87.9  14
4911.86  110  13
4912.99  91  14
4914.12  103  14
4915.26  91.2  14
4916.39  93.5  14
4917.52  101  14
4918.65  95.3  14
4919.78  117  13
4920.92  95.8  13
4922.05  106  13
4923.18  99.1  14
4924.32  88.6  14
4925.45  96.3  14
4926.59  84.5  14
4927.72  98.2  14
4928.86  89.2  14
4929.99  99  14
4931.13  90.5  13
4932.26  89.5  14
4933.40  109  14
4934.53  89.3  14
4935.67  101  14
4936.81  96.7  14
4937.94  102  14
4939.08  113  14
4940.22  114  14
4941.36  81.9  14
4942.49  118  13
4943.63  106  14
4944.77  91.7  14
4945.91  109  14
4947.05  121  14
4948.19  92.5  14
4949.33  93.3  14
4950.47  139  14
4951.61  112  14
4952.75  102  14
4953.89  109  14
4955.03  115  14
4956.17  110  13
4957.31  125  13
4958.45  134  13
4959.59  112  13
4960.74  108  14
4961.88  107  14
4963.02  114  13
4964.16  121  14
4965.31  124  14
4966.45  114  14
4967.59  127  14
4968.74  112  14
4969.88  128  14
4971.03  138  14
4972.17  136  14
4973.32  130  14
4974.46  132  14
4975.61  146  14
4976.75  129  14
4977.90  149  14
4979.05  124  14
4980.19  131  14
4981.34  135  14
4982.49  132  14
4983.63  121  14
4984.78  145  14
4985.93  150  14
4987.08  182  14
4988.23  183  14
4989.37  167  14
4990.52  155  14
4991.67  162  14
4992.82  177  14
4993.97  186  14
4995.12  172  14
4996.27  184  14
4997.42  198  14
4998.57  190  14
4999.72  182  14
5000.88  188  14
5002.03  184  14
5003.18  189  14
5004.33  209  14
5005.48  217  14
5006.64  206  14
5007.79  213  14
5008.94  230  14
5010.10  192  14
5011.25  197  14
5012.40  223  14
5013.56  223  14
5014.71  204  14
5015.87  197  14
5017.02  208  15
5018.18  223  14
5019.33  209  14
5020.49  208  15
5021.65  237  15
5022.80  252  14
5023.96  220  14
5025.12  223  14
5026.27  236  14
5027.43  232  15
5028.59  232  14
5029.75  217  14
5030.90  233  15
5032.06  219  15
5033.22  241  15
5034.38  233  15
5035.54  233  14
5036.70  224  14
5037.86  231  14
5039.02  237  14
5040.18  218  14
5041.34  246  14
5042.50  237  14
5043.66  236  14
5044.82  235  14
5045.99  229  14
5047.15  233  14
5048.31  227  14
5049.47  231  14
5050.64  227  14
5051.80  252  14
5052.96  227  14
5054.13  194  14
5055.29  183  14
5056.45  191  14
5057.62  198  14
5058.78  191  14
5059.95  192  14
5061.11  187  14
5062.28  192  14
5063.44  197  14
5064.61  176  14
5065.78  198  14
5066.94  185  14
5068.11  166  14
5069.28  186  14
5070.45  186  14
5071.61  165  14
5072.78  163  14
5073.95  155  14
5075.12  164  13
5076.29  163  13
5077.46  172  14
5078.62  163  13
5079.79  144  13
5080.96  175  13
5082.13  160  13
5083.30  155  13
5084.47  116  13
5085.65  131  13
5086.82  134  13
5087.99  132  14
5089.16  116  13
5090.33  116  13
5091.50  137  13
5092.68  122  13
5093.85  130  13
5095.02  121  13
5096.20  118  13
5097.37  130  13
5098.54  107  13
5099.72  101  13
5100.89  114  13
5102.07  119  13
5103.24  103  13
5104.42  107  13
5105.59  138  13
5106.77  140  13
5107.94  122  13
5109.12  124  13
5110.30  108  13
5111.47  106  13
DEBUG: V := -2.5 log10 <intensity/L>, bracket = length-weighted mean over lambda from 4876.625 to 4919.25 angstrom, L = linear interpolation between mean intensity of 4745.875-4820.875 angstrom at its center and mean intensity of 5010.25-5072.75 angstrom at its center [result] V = 0.42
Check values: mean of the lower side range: 94.1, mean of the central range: 100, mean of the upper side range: 214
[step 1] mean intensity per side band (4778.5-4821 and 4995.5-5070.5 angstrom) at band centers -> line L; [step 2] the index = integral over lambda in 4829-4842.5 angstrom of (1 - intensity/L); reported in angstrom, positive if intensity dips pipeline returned 2.3 angstrom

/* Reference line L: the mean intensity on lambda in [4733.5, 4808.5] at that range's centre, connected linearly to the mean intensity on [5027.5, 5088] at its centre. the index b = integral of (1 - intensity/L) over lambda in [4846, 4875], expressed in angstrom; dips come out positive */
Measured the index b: 5.50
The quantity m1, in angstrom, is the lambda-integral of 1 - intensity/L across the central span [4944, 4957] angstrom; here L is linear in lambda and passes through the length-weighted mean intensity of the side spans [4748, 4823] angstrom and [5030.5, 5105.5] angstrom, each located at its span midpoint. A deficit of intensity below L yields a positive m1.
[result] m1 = 3.1 angstrom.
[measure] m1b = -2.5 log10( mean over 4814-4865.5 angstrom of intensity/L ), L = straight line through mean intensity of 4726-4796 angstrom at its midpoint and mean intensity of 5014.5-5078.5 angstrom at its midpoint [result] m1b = 0.24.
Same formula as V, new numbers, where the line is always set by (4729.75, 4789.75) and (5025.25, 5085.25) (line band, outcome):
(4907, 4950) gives 0.474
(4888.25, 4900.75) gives 0.353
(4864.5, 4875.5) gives 0.216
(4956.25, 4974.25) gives 0.351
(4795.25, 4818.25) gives 0.132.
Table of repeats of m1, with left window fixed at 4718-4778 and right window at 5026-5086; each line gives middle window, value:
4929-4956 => 9.5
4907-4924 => 5.6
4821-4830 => 0.8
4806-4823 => 2.0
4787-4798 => 1.5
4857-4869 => 2.6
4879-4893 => 4.2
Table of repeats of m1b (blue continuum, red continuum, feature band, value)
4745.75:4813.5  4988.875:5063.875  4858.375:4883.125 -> 0.298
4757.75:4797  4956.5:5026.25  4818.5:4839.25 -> 0.133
